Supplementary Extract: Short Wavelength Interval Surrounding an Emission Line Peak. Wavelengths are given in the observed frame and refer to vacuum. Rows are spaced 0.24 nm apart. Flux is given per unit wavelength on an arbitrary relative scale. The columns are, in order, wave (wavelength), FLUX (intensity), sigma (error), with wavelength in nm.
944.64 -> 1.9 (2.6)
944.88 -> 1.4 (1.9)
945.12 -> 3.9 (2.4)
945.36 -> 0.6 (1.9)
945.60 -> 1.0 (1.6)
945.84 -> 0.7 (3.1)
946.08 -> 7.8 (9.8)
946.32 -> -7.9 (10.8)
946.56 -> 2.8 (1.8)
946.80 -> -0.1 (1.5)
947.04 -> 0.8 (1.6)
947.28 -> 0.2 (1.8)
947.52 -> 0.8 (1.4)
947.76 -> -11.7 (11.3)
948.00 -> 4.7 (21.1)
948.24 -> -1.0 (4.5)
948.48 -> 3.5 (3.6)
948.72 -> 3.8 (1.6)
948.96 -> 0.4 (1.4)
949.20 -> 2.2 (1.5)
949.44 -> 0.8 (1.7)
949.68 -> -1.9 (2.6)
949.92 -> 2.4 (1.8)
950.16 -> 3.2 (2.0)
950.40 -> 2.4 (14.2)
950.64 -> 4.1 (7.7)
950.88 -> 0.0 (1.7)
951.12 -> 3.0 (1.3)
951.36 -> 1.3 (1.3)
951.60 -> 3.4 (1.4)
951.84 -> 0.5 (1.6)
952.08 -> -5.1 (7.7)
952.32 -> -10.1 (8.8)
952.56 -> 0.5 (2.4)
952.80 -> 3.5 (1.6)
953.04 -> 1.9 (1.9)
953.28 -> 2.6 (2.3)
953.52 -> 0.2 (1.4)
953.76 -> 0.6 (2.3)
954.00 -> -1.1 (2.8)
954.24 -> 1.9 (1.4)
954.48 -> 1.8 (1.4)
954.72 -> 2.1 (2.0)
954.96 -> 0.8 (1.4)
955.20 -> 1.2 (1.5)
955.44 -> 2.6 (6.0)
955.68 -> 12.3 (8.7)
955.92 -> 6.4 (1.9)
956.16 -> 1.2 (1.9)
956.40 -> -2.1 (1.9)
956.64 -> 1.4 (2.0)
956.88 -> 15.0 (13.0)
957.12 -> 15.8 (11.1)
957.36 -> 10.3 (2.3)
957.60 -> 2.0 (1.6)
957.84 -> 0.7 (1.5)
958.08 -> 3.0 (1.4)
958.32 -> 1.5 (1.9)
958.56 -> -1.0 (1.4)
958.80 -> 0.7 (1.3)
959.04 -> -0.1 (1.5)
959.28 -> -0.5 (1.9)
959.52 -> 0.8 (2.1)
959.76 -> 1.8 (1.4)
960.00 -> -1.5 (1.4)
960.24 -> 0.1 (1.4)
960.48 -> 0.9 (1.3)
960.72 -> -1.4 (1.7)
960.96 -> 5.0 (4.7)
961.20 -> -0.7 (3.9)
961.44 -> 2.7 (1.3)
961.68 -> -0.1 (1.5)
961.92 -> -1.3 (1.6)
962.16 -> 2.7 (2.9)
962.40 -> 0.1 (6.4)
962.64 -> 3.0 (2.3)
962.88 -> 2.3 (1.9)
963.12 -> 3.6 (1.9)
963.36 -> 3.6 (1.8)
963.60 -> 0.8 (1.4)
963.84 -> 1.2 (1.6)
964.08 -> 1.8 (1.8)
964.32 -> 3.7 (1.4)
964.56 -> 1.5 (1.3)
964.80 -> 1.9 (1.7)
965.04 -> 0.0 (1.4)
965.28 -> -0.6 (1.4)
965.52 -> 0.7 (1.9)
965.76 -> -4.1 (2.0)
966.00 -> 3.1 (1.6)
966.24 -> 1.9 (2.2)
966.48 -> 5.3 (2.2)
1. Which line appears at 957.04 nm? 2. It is H-beta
